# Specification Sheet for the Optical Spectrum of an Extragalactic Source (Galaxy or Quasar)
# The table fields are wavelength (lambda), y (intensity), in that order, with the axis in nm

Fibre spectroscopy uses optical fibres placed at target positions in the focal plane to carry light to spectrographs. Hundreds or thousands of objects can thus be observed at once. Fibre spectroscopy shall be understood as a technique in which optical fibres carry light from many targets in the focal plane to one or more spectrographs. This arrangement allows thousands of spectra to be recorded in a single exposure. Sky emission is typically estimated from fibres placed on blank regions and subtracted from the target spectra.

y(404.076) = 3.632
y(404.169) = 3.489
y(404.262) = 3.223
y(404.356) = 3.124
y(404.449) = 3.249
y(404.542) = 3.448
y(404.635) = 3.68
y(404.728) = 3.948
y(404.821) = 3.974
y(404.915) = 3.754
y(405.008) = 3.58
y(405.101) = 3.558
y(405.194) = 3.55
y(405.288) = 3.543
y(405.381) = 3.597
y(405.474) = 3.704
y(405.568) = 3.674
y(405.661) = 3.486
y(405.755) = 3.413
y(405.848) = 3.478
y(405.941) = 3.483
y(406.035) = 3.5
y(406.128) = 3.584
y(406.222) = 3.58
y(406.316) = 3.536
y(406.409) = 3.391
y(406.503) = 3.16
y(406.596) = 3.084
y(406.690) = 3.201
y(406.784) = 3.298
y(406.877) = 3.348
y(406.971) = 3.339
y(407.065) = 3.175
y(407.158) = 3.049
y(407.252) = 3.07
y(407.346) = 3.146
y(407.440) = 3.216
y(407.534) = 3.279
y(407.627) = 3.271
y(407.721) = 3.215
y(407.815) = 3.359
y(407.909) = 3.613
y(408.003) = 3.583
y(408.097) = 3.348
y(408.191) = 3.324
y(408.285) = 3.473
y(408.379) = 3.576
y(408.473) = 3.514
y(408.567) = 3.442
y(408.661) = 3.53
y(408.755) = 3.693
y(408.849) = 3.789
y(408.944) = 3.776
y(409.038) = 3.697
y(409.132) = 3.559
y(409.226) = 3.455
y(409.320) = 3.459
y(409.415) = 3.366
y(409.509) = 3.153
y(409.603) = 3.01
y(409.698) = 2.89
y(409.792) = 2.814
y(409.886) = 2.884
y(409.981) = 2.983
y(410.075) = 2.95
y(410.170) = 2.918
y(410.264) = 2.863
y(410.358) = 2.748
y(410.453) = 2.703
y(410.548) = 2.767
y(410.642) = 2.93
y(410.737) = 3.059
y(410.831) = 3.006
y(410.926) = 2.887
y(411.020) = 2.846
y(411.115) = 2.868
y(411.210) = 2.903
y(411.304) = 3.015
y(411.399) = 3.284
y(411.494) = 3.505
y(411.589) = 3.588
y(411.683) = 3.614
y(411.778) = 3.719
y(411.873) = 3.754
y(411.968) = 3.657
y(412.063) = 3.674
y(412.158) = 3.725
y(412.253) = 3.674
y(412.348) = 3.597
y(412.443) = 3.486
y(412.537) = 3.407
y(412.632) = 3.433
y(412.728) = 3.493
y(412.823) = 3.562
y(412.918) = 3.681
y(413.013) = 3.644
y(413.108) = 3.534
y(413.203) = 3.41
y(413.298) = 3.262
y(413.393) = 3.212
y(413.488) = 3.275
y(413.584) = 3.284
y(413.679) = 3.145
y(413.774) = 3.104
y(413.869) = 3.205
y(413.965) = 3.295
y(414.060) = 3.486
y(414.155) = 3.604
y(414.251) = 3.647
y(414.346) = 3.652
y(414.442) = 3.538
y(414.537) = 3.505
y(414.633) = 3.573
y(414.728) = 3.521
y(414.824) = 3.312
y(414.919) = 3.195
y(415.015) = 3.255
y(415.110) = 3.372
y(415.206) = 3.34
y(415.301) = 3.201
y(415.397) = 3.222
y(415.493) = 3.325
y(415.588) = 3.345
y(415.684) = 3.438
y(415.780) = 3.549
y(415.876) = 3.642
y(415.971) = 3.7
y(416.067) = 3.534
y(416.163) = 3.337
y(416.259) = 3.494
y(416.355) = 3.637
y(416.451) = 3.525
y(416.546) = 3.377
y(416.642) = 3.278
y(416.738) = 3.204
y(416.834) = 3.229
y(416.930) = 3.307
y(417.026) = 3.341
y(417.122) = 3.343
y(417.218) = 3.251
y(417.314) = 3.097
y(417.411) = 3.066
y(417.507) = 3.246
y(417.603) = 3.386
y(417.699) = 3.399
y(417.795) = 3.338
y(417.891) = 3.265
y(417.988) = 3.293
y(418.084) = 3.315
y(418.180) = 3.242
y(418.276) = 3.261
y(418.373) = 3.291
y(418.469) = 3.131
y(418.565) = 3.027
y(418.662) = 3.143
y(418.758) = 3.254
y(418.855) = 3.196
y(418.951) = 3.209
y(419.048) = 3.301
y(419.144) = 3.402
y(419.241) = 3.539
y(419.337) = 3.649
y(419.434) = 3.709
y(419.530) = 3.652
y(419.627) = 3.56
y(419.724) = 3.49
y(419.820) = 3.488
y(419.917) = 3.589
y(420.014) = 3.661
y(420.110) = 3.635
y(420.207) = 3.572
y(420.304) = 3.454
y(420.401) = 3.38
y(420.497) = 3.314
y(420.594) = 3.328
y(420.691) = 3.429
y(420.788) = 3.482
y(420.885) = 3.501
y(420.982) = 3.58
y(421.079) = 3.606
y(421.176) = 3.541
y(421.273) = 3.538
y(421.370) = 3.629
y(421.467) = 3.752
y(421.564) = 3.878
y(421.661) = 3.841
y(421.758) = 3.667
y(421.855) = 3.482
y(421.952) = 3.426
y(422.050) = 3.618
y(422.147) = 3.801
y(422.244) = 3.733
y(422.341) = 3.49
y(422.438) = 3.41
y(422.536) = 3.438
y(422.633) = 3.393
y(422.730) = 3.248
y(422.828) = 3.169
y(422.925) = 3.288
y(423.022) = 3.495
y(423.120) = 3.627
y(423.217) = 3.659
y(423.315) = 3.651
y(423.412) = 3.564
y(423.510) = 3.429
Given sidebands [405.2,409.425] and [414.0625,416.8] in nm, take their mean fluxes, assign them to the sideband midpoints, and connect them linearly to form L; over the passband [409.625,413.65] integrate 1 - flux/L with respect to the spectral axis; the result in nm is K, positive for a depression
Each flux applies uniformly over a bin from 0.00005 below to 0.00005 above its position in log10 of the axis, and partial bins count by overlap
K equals 0.219 nm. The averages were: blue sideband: 3.43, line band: 3.25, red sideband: 3.44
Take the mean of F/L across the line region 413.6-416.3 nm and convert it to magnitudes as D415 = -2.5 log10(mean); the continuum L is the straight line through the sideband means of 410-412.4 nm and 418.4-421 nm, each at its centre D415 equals -0.034 mag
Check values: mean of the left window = 3.21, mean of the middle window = 3.41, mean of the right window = 3.43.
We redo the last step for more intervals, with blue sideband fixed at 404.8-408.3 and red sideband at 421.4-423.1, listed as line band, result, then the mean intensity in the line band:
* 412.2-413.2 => -0.026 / 3.55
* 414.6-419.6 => 0.047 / 3.35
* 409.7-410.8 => 0.195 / 2.88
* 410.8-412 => 0.056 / 3.28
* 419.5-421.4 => 0.002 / 3.52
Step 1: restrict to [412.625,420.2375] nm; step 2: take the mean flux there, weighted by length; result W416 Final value 3.39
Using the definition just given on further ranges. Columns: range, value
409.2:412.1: 3.13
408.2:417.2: 3.35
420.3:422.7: 3.55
